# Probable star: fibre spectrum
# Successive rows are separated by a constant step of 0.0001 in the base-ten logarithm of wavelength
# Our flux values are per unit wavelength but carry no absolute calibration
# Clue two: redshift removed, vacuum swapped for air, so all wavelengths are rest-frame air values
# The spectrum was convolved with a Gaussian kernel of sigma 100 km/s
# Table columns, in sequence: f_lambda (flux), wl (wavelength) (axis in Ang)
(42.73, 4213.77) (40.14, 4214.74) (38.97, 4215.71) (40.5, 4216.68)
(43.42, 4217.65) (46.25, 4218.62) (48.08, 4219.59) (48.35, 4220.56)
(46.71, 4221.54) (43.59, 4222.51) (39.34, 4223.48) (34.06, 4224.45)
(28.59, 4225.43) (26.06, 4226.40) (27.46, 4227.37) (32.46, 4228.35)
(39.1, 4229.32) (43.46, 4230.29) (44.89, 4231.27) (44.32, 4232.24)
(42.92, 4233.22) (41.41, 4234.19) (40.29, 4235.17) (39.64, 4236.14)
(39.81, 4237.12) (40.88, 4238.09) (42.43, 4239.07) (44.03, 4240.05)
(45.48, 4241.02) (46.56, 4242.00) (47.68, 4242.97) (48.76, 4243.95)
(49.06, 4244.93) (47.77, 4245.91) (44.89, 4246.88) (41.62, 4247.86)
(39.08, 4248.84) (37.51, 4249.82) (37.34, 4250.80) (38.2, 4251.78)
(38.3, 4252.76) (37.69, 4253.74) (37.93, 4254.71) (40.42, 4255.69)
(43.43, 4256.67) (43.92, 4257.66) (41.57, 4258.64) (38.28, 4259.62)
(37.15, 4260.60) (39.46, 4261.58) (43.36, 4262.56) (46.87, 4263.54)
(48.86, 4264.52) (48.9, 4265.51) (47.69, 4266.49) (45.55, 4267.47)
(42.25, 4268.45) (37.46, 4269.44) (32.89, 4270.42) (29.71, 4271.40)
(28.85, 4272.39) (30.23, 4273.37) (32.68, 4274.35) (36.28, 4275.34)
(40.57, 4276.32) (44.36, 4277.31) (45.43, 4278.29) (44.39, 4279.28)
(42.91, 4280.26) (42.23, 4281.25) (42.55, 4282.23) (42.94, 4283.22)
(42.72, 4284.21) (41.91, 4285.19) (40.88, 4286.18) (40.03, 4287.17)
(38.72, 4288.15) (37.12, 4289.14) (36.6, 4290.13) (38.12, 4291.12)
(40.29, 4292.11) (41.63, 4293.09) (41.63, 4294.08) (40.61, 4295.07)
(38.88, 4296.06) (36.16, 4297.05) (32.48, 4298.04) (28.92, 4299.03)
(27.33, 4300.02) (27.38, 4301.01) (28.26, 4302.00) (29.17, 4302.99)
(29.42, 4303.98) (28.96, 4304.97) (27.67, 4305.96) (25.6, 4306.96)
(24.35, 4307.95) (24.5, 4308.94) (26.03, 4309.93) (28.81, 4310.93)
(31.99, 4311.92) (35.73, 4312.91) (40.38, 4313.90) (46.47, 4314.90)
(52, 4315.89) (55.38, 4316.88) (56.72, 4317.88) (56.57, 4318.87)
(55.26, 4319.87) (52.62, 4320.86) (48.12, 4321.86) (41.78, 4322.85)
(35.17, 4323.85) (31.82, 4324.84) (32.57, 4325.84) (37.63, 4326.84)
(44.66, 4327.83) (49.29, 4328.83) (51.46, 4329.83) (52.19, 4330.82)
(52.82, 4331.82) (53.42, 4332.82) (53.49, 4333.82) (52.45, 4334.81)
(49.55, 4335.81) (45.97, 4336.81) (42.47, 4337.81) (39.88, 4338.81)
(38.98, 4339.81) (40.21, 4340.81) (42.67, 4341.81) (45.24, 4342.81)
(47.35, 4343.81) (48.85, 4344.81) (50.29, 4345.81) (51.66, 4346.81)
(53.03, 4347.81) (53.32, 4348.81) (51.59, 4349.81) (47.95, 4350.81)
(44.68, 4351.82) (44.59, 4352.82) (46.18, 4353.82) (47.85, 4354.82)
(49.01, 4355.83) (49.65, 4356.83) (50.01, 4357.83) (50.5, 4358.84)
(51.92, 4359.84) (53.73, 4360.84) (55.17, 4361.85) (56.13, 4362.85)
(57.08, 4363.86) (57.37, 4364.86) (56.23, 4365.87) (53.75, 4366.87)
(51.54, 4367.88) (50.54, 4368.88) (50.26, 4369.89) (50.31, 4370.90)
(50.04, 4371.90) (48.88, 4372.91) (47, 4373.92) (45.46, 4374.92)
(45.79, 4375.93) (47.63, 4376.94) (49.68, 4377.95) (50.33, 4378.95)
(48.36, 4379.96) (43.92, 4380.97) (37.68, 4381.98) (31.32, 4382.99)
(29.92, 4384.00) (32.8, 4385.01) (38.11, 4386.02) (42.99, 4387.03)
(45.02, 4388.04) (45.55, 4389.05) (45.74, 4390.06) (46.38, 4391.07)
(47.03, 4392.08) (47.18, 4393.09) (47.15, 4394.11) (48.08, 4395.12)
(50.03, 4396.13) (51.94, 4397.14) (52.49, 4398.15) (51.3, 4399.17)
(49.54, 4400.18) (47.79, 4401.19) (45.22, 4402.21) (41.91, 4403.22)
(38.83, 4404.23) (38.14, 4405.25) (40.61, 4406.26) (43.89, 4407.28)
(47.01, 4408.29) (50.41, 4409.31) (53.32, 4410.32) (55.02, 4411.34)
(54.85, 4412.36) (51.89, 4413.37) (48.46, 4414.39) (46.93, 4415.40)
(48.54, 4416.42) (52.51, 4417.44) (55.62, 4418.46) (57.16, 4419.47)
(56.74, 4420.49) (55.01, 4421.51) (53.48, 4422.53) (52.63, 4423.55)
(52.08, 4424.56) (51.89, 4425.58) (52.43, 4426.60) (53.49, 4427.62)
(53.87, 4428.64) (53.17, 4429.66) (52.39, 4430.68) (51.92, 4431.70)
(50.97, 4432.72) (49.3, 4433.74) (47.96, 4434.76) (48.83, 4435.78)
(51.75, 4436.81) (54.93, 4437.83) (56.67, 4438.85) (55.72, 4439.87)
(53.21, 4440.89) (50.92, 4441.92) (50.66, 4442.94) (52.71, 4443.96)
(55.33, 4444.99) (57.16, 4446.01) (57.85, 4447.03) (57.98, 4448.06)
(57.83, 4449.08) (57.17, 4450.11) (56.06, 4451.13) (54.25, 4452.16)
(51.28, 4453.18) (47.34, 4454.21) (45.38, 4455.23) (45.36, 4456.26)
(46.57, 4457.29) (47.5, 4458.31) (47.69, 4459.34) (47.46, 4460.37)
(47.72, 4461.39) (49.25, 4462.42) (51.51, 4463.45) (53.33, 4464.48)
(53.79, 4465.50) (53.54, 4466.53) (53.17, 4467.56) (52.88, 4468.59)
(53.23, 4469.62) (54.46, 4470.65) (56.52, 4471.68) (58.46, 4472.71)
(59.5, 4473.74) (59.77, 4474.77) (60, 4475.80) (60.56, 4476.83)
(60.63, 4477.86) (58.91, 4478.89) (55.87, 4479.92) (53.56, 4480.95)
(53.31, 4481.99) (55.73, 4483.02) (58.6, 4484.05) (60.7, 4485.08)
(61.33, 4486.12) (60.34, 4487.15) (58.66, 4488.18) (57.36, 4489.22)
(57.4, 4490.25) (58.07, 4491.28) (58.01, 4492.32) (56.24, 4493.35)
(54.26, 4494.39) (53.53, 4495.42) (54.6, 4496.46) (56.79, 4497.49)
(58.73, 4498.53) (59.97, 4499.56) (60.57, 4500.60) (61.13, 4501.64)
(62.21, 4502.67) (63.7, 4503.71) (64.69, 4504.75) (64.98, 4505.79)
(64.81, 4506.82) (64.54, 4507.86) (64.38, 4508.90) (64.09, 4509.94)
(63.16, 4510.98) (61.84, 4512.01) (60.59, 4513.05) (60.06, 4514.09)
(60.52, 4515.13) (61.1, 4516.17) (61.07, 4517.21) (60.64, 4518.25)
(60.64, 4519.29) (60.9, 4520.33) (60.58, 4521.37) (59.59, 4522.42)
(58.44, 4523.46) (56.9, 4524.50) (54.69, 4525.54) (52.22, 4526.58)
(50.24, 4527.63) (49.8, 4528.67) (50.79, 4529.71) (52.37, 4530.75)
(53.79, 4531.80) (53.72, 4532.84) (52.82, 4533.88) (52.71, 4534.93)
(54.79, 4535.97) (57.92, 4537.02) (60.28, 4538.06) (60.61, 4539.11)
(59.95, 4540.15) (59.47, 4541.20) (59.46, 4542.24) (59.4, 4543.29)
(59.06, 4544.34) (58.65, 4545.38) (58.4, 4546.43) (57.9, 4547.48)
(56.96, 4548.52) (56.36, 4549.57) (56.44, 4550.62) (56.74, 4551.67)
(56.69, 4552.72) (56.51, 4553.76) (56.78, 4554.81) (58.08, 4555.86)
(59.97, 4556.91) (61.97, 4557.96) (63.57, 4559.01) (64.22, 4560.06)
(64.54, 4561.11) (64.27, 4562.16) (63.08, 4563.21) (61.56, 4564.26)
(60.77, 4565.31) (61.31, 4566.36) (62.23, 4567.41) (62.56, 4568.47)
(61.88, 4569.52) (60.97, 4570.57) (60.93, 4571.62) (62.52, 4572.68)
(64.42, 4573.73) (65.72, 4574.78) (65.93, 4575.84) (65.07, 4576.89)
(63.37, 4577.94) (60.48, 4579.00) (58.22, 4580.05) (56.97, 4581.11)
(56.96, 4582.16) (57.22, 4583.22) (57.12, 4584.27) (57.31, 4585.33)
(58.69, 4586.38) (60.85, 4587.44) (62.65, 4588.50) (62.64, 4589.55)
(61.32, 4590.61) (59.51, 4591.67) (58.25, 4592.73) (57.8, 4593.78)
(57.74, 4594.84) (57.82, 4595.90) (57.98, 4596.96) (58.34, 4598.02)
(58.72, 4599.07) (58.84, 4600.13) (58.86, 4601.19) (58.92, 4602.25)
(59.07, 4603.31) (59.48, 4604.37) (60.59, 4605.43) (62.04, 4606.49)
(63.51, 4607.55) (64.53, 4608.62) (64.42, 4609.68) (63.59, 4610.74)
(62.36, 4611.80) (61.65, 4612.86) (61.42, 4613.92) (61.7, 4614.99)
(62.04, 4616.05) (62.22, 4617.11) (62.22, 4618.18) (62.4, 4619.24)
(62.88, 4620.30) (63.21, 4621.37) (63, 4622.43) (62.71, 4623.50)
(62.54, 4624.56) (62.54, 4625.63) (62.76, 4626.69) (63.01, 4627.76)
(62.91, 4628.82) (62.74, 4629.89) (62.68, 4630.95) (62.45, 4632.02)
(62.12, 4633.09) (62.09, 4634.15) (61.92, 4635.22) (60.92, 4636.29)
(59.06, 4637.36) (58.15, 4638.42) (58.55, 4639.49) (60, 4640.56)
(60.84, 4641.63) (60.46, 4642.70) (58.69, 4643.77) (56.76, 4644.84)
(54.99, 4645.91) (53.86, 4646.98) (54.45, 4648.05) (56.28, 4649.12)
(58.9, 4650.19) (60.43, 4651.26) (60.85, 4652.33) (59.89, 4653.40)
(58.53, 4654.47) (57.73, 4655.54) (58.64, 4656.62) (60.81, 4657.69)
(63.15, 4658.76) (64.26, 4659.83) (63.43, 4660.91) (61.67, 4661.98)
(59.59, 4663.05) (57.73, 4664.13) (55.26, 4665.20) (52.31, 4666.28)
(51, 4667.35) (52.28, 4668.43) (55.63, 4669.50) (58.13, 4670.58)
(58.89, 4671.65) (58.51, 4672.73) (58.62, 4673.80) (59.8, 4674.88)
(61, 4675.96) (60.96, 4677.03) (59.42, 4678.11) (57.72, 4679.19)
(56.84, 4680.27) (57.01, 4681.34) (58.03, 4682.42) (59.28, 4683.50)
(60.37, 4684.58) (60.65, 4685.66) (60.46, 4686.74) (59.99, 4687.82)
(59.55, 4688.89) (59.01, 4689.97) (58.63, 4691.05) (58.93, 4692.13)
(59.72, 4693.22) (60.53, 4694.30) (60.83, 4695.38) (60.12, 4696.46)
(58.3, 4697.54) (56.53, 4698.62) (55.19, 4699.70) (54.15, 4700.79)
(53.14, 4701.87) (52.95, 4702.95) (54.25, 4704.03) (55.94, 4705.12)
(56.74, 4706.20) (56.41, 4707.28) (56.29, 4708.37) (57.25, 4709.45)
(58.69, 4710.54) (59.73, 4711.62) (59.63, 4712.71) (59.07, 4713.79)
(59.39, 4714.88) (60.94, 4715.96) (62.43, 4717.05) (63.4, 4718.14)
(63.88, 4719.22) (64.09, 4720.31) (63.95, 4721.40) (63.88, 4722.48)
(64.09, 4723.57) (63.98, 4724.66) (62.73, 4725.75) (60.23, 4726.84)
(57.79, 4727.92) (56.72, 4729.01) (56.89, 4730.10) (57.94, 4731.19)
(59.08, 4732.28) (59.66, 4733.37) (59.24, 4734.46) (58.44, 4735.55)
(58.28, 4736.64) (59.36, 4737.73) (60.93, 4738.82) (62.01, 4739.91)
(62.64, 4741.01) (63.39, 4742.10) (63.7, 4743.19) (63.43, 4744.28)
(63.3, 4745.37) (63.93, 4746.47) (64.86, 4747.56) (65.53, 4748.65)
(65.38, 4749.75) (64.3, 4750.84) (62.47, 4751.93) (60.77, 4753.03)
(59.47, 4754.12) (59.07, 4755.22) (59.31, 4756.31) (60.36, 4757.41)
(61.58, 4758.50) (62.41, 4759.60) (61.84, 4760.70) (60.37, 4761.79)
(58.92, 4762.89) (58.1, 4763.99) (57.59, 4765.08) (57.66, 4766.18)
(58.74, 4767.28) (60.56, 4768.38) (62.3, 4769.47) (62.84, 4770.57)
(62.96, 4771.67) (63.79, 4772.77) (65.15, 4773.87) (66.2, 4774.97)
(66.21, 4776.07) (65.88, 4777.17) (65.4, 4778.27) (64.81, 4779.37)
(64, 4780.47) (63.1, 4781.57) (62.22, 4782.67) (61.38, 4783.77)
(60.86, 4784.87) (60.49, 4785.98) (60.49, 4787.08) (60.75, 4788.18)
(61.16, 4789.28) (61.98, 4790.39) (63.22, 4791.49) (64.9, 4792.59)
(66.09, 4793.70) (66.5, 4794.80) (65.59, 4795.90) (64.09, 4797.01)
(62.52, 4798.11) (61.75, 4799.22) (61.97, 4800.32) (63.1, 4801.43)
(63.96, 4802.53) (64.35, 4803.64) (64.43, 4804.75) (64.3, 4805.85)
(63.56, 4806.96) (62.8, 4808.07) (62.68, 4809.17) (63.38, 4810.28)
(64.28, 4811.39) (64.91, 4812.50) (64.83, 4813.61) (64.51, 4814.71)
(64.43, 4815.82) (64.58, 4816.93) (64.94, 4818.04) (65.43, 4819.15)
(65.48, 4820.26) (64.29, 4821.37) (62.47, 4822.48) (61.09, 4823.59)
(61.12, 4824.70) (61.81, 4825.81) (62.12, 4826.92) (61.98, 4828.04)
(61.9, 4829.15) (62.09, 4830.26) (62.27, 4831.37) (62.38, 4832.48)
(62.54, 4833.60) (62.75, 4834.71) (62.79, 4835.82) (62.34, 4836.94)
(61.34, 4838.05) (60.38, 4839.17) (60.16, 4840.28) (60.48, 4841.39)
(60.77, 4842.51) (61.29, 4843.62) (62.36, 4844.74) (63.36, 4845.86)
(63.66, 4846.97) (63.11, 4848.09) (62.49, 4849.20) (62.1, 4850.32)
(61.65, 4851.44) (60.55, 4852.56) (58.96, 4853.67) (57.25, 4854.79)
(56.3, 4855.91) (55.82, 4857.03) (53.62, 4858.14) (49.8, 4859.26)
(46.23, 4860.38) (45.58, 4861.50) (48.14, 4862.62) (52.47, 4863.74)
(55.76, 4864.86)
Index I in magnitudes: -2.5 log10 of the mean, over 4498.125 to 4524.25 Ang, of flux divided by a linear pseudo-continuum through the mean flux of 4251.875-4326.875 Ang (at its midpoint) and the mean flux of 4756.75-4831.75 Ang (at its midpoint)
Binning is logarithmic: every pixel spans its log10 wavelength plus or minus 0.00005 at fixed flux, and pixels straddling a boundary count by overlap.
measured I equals -0.24 mag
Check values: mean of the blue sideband 38.8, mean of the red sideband 62.8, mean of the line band 61.7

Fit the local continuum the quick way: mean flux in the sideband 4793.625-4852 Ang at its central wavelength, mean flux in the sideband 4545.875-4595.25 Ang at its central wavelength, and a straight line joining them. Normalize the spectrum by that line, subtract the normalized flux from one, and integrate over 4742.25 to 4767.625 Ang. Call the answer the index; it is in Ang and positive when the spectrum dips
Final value 0.33 Ang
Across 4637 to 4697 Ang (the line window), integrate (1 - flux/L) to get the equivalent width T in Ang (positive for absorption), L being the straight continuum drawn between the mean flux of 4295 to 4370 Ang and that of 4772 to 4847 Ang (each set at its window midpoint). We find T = -1.3 Ang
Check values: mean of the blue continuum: 44.1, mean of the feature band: 58.7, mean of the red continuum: 63.1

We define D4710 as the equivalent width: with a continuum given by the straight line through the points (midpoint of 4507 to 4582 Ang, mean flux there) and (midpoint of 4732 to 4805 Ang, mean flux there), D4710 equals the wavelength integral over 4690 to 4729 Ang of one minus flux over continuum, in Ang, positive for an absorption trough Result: 1.5 Ang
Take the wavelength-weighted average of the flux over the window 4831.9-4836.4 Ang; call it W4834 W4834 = 62.5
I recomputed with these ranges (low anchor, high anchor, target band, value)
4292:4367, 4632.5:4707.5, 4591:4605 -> -0.063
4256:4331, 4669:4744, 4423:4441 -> -0.141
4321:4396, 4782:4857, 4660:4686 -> -0.010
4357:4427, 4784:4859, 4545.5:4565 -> -0.112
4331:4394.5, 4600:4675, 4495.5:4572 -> -0.073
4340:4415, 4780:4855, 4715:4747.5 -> -0.030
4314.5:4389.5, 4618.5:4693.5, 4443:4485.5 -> -0.043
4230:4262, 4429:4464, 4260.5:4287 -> 0.067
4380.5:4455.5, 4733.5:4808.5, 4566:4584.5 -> -0.114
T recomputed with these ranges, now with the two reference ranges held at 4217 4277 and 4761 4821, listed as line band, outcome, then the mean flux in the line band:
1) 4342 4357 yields -1.2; 48.6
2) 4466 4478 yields -1.6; 56.8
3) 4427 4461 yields -2.3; 52.1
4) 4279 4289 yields 0.1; 41.7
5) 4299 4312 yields 4.7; 27.6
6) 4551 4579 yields -4.1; 61.7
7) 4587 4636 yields -5.0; 61.4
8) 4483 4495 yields -1.8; 58.1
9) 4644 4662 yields -0.5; 59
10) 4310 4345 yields -0.9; 45.2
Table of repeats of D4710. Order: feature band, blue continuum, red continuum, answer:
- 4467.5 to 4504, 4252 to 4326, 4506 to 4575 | -1.9 Ang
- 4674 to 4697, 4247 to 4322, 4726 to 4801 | -0.5 Ang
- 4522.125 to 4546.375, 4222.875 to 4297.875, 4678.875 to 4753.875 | -1.8 Ang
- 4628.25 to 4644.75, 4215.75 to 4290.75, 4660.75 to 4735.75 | -1.3 Ang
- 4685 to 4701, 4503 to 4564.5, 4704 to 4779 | 0.4 Ang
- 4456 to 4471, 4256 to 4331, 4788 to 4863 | -1.3 Ang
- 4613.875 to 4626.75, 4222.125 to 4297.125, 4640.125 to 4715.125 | -1.5 Ang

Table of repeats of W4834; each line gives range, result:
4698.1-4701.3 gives 55.2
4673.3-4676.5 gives 59.8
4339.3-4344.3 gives 42.9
